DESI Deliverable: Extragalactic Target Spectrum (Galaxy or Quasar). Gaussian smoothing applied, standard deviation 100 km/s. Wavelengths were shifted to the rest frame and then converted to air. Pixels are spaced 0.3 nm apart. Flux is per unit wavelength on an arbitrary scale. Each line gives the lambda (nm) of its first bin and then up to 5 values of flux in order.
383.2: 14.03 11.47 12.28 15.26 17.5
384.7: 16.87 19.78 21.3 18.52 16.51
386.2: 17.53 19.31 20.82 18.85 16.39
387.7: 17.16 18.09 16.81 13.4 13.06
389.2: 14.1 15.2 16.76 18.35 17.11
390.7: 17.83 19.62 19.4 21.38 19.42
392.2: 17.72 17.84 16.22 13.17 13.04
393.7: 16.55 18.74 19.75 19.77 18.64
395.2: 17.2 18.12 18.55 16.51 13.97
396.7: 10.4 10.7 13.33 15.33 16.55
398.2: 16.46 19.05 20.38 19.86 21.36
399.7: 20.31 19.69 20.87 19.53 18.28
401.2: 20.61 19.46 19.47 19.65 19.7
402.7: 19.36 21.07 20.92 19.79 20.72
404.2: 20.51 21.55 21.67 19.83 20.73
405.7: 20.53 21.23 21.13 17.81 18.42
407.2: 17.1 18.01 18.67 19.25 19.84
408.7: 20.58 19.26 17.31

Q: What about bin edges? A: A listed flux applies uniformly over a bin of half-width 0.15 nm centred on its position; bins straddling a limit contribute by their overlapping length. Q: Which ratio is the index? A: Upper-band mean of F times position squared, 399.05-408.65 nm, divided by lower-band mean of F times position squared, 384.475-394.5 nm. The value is 1.22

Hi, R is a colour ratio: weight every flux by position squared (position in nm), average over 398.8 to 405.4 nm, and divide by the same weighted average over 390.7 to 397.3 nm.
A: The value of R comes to 1.2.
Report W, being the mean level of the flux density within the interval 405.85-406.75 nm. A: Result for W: 20.1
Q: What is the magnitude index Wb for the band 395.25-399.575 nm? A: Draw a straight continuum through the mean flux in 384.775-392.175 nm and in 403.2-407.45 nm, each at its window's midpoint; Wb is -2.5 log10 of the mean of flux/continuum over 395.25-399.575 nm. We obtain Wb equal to 0.15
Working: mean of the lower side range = 17.8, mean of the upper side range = 20.1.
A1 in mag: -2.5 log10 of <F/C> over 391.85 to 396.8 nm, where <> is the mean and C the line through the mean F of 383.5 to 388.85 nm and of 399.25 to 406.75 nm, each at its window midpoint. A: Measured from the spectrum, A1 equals 0.11 mag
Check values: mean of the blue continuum 17.2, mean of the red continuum 20.2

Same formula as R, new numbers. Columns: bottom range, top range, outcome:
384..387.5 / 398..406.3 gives 1.19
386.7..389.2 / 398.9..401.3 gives 1.29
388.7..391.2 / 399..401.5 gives 1.28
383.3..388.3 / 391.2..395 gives 1.07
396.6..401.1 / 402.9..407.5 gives 1.18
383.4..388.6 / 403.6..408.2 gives 1.27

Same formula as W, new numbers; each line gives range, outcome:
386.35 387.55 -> 18.8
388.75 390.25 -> 15.5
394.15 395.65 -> 18.7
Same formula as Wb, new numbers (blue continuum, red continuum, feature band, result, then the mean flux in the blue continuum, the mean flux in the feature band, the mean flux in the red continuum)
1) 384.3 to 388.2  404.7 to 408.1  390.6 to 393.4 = 0.052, 18.3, 17.8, 19.5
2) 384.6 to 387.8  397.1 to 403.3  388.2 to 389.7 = 0.269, 18.5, 14.5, 19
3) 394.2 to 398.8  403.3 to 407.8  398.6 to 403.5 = -0.107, 16.4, 20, 19.9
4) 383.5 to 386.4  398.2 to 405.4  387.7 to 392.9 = 0.050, 17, 17.2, 20.1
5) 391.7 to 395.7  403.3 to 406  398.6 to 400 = -0.067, 17.5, 20.3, 20.7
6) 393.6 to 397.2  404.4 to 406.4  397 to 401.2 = -0.008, 16.5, 18.3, 20.9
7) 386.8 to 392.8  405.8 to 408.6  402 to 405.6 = -0.095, 17.4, 20.5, 19.1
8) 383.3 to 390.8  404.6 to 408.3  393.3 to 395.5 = 0.002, 16.8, 17.8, 19.6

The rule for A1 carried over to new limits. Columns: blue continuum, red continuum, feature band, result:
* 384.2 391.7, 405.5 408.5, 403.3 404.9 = -0.10 mag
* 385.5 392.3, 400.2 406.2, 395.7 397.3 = 0.34 mag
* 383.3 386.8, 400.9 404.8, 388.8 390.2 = 0.16 mag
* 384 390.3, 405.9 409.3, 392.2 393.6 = 0.15 mag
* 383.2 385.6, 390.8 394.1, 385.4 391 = -0.01 mag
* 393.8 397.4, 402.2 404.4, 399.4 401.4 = -0.07 mag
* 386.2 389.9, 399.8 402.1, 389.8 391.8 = -0.09 mag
